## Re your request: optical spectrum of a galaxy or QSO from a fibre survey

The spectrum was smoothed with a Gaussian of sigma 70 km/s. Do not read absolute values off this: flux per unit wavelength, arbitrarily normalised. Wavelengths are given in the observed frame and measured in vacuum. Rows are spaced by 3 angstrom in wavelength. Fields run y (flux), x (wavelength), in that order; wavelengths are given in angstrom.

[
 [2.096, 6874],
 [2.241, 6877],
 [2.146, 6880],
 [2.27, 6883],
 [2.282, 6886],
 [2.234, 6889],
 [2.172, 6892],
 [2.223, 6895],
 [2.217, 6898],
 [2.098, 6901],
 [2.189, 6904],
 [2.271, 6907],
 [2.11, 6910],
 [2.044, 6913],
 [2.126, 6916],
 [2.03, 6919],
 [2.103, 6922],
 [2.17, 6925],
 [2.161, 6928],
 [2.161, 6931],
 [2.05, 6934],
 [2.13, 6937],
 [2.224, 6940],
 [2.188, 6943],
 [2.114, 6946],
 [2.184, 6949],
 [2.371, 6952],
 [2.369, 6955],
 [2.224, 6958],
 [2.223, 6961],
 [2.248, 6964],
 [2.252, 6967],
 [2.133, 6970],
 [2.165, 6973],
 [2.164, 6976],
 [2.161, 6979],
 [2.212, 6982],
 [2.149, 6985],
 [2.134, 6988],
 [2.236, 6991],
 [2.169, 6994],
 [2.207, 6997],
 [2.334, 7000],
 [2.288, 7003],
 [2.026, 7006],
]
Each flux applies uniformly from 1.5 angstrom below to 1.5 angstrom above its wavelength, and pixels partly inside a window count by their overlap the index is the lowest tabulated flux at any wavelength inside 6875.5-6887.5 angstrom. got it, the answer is 2.146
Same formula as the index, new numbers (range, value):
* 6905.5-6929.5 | 2.03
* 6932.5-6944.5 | 2.05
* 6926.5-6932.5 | 2.161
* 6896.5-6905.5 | 2.098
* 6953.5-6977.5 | 2.133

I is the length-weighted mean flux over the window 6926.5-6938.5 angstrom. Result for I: 2.13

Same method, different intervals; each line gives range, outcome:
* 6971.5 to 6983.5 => 2.18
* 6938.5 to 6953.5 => 2.22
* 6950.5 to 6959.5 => 2.32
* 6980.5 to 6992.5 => 2.18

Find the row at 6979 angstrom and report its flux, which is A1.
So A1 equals 2.161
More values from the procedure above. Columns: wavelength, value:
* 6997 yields 2.207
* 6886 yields 2.282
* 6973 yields 2.165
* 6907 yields 2.271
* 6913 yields 2.044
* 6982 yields 2.212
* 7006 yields 2.026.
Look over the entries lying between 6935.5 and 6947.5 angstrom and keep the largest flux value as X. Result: 2.224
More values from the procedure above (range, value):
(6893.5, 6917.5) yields 2.271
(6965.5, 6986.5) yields 2.252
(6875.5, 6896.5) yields 2.282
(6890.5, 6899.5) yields 2.223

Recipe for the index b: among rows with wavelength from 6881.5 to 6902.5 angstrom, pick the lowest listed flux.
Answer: 2.098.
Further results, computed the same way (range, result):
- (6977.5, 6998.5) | 2.134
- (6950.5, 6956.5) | 2.369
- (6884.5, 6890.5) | 2.234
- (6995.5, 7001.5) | 2.207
